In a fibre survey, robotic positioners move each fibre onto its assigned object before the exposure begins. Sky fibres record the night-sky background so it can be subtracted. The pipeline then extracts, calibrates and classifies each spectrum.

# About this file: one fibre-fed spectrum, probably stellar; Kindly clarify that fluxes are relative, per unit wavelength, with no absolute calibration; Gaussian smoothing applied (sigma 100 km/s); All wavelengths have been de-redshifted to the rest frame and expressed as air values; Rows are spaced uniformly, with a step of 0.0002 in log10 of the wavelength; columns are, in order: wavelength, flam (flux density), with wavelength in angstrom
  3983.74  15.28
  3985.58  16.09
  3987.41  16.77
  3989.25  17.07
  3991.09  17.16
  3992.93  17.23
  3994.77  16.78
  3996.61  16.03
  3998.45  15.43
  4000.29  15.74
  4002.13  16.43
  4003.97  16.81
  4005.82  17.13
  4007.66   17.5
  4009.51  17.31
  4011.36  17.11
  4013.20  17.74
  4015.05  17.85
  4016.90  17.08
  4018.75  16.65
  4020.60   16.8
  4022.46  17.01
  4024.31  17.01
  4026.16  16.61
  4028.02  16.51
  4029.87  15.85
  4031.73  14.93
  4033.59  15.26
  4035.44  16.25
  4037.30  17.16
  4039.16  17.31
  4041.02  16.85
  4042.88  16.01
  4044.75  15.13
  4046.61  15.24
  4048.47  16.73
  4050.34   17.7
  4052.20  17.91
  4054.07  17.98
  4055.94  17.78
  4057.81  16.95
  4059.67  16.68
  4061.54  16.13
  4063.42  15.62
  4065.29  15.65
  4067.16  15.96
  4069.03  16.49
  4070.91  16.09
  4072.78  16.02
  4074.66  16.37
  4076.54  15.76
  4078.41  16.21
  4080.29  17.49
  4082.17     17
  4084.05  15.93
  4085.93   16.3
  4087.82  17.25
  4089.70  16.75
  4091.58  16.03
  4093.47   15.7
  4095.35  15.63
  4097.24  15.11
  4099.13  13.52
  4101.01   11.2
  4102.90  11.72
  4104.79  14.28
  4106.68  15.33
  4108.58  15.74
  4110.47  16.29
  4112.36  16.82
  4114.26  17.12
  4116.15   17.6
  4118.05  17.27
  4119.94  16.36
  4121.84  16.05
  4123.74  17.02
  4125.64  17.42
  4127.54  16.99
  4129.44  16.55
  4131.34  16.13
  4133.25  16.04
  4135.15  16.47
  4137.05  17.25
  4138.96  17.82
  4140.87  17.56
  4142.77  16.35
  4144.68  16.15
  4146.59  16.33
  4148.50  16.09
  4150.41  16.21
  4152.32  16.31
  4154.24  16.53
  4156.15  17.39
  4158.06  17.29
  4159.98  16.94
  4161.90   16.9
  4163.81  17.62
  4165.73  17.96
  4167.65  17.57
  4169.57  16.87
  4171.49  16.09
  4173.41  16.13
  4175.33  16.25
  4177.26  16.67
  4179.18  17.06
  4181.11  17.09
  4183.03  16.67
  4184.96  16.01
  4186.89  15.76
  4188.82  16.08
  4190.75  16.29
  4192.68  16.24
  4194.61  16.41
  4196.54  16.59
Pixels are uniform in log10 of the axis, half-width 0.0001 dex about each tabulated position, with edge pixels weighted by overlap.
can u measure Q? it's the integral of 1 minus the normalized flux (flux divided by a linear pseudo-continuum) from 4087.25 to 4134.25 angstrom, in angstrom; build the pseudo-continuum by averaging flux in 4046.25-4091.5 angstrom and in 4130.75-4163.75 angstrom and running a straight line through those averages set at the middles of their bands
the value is 2.4 angstrom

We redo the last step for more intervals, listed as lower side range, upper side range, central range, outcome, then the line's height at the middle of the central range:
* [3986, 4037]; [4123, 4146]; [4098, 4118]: 2.0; 16.8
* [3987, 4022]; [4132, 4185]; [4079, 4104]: 2.2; 16.8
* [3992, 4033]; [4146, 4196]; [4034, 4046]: 0.2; 16.7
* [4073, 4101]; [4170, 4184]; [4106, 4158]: -1.3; 16.2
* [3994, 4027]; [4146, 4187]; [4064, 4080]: 0.7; 16.8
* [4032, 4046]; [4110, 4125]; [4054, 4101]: 1.1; 16.5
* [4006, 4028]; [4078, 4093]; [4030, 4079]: 1.3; 16.8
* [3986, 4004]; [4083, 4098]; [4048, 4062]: -0.9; 16.3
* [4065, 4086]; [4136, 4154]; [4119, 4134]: 0.0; 16.6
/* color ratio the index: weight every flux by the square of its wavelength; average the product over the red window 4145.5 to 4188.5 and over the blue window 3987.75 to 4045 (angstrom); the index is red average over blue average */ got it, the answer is 1.08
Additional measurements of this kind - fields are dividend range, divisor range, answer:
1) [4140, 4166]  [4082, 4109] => 1.14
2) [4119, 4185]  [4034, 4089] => 1.06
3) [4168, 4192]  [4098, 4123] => 1.11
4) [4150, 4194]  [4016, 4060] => 1.07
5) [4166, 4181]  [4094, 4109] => 1.23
